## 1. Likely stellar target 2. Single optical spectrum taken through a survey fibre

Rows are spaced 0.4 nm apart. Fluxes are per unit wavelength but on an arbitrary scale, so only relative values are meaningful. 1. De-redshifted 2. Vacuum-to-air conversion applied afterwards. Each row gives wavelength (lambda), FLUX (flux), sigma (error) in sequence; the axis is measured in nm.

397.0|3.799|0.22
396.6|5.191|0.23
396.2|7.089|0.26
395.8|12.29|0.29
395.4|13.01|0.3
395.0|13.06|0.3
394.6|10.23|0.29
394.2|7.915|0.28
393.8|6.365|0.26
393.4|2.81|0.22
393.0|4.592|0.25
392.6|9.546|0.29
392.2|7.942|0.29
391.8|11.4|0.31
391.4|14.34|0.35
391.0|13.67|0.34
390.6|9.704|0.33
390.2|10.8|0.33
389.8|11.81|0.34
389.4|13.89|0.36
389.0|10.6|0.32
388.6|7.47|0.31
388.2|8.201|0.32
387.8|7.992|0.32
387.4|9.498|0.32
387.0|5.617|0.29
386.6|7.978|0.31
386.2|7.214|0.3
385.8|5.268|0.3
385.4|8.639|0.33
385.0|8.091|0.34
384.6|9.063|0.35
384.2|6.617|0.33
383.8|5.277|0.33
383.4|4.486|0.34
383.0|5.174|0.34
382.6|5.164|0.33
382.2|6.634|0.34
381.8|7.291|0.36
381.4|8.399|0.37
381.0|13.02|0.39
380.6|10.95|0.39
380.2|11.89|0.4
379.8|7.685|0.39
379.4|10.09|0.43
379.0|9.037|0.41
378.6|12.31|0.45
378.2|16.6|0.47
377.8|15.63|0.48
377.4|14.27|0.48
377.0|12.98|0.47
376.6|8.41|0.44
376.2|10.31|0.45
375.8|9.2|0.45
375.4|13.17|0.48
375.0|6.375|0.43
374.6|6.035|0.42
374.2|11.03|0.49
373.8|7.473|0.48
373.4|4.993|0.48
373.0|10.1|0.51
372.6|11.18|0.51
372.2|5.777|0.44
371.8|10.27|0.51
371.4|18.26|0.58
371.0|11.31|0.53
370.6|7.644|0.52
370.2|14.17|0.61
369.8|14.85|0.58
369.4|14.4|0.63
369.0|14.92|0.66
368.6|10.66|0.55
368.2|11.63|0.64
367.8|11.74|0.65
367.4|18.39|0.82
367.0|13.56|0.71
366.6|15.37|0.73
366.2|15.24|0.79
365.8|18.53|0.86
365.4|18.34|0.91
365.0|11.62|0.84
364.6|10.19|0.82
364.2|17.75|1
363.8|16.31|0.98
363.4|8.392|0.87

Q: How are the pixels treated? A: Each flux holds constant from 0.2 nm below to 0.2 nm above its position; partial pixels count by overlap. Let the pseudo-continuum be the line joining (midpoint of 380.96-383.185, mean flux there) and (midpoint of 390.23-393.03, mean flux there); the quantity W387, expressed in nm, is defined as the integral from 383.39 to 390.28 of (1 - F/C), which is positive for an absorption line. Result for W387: 0.51 nm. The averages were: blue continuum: 7.24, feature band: 8.31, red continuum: 10.5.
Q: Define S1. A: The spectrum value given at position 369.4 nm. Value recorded 14.4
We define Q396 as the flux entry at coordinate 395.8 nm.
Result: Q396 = 12.29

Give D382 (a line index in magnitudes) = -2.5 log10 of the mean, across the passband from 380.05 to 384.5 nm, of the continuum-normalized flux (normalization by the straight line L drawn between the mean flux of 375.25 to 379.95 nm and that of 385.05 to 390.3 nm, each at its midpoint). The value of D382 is 0.33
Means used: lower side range 11.7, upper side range 8.79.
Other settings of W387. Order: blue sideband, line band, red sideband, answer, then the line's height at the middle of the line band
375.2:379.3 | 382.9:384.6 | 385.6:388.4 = 0.59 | 8.98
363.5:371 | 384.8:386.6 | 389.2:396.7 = 0.59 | 11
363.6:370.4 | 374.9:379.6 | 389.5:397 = 0.34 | 12.6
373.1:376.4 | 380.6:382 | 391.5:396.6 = -0.17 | 8.69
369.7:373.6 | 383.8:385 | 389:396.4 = 0.33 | 10.3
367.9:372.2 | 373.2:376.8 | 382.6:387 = 0.65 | 10.5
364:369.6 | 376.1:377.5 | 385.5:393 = 0.10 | 12.2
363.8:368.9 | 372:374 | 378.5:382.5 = 0.70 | 12.2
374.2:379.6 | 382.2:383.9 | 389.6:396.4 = 0.87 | 10.6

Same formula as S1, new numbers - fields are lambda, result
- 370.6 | 7.644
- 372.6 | 11.18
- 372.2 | 5.777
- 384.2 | 6.617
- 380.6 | 10.95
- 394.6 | 10.23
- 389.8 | 11.81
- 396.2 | 7.089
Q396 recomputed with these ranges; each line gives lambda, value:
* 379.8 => 7.685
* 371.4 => 18.26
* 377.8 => 15.63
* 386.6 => 7.978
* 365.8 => 18.53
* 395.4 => 13.01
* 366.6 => 15.37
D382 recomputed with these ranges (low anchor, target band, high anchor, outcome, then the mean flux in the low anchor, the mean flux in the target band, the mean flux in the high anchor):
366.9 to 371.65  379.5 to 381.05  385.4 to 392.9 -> 0.061 mag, 13.4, 10.6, 9.52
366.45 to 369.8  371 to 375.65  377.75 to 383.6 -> 0.252 mag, 13.9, 9.59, 9.47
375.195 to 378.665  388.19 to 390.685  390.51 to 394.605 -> -0.103 mag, 12.5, 10.5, 8.88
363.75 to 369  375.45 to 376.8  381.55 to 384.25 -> -0.037 mag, 14.5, 9.74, 5.81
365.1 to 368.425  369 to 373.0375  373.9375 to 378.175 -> 0.110 mag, 15.2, 12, 10.9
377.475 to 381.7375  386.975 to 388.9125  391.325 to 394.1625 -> 0.134 mag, 11.5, 8.11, 7.86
